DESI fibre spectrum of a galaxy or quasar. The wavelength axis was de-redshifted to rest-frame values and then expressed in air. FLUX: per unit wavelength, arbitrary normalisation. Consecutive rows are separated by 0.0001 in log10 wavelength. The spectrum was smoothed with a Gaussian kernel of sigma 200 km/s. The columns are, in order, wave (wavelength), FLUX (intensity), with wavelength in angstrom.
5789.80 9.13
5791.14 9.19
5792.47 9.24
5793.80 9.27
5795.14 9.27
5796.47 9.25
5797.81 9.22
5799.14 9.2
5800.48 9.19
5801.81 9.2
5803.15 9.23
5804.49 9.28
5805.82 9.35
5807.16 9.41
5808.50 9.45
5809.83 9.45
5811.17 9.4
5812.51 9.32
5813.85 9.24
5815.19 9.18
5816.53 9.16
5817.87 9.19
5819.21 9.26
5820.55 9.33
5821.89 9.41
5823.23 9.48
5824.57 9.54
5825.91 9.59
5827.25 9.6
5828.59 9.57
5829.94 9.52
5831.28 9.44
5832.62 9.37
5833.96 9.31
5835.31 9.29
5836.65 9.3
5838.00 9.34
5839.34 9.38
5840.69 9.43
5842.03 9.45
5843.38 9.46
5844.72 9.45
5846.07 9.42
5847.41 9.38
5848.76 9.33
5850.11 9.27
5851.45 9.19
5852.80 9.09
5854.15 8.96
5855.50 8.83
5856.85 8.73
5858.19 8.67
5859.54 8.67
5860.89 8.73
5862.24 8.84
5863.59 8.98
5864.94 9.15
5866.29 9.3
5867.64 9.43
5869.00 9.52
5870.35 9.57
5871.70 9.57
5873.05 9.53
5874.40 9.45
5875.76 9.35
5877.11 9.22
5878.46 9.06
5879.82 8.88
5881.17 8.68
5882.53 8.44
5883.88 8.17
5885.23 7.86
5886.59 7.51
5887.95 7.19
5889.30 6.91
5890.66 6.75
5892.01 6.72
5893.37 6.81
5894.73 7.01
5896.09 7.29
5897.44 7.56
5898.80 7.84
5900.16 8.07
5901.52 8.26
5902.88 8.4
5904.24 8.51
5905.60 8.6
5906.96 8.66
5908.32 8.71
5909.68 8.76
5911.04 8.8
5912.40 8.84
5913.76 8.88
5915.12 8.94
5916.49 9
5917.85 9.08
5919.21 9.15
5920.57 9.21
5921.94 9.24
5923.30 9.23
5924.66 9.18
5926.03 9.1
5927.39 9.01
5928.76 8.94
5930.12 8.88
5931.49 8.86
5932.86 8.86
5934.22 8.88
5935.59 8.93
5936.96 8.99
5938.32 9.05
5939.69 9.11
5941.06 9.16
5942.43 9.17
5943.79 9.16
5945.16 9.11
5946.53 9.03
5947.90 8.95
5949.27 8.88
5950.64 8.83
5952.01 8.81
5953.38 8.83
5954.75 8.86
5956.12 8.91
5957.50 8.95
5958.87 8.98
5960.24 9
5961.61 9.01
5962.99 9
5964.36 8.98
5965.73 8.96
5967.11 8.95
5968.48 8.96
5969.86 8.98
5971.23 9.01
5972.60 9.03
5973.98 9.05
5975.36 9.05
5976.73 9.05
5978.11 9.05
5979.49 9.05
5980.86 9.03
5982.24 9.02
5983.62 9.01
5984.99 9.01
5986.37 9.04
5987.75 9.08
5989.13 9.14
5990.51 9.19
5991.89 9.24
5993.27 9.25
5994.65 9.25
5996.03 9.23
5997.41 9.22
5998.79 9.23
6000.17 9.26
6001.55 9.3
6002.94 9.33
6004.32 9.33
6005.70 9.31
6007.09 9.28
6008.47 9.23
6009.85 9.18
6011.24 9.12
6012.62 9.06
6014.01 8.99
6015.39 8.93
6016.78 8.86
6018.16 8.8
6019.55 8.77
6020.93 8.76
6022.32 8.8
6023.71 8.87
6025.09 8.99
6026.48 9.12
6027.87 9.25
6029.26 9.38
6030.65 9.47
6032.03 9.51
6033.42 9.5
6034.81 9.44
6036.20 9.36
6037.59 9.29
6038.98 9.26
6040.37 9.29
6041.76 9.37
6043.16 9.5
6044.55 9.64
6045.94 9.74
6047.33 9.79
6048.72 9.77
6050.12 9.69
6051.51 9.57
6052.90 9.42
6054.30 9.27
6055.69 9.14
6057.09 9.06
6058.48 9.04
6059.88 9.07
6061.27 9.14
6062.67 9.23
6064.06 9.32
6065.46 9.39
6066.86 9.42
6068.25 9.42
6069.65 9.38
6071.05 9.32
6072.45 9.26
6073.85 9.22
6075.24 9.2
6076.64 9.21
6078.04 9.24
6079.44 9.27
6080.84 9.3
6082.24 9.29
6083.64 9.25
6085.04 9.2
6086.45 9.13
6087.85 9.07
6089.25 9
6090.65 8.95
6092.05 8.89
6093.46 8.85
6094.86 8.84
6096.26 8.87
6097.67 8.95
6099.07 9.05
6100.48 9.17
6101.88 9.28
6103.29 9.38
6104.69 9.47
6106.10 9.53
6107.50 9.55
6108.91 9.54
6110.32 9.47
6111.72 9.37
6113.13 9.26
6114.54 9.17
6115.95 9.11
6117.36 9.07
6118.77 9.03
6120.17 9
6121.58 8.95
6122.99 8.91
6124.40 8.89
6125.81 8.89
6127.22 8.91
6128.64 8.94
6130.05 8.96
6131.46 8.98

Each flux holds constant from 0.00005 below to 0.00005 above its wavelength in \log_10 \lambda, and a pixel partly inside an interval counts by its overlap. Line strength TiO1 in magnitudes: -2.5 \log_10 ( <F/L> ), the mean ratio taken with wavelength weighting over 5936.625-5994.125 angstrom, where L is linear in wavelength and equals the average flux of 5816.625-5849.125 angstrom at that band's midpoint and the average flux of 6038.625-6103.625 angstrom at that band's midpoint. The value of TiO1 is 0.04 mag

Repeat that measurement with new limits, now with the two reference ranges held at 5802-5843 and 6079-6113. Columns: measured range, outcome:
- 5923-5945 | 0.03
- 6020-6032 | 0.02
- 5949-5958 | 0.05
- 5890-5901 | 0.27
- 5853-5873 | 0.03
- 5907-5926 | 0.04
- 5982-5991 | 0.02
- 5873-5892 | 0.13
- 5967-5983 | 0.03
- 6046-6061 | -0.02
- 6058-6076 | -0.01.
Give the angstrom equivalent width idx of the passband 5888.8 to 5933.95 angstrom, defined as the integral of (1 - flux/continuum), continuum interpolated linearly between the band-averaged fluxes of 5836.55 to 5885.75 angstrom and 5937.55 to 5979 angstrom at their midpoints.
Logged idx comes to 3.1 angstrom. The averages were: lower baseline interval 9.11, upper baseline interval 9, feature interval 8.44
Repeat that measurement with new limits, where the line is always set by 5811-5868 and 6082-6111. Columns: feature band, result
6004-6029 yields 0.4 angstrom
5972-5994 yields 0.3 angstrom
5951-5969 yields 0.5 angstrom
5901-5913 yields 0.8 angstrom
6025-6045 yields -0.4 angstrom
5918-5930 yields 0.1 angstrom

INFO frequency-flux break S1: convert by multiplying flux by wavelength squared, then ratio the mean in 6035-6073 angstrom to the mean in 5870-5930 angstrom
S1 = 1.2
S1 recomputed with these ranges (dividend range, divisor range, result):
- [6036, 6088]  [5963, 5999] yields 1.06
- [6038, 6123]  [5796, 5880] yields 1.08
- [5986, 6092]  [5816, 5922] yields 1.11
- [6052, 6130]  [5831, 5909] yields 1.13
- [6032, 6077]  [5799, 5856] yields 1.08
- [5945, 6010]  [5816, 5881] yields 1.02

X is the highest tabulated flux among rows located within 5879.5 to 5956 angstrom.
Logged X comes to 9.24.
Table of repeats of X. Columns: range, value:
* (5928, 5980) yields 9.17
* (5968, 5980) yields 9.05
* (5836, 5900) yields 9.57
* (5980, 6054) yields 9.79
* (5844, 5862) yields 9.45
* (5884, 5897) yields 7.86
